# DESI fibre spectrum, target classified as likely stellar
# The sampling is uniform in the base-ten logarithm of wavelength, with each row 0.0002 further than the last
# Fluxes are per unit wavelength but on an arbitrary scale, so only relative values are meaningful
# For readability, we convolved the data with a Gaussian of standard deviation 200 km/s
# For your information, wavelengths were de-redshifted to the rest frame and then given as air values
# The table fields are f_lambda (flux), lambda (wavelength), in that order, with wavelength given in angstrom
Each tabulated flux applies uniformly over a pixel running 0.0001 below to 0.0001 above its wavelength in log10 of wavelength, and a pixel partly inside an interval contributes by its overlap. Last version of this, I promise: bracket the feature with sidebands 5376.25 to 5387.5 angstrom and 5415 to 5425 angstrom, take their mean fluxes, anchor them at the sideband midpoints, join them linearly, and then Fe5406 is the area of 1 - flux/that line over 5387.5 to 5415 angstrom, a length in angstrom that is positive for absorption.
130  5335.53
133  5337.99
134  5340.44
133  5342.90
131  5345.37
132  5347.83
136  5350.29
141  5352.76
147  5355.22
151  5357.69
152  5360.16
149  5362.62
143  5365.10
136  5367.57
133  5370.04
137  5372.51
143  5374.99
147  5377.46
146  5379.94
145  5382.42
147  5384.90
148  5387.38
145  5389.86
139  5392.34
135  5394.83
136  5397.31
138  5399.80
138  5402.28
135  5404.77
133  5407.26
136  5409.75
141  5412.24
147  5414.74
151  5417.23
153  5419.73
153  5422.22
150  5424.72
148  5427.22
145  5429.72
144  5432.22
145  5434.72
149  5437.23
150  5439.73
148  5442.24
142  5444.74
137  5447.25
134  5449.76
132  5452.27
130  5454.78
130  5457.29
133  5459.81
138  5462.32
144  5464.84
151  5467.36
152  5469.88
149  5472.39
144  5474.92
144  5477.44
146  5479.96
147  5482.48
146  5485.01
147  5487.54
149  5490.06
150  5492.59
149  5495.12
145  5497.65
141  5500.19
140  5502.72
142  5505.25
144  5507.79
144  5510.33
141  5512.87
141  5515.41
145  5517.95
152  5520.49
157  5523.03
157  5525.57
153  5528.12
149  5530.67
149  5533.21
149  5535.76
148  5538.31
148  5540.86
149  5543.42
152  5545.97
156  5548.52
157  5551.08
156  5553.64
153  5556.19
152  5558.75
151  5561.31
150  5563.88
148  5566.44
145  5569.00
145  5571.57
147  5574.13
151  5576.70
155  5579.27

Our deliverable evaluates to 1.9 angstrom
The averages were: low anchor 146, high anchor 152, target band 139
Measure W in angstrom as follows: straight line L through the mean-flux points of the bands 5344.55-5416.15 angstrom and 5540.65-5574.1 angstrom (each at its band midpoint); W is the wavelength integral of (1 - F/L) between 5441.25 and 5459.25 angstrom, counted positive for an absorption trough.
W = 1.1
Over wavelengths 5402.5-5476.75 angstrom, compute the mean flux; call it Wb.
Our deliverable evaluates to 143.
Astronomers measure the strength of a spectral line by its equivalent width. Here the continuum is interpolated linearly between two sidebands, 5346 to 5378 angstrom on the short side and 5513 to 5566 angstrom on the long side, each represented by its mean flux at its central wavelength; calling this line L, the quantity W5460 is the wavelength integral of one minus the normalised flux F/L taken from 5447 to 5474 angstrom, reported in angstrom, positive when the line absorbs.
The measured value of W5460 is 1.4 angstrom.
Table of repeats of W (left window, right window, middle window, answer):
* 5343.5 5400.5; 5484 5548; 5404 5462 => 0.85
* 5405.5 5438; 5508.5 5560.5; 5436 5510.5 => 2.27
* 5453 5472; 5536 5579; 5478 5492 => -0.44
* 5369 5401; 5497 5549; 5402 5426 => -0.19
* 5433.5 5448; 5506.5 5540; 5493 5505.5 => 0.30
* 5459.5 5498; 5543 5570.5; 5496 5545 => 0.69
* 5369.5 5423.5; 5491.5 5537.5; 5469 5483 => -0.13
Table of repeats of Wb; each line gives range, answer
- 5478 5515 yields 145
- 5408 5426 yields 147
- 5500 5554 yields 149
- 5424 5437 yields 146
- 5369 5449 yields 143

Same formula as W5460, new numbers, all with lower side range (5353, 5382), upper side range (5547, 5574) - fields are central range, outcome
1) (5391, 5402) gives 0.6 angstrom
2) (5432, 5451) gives 0.4 angstrom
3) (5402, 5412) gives 0.7 angstrom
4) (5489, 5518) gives 0.9 angstrom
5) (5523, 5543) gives -0.1 angstrom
